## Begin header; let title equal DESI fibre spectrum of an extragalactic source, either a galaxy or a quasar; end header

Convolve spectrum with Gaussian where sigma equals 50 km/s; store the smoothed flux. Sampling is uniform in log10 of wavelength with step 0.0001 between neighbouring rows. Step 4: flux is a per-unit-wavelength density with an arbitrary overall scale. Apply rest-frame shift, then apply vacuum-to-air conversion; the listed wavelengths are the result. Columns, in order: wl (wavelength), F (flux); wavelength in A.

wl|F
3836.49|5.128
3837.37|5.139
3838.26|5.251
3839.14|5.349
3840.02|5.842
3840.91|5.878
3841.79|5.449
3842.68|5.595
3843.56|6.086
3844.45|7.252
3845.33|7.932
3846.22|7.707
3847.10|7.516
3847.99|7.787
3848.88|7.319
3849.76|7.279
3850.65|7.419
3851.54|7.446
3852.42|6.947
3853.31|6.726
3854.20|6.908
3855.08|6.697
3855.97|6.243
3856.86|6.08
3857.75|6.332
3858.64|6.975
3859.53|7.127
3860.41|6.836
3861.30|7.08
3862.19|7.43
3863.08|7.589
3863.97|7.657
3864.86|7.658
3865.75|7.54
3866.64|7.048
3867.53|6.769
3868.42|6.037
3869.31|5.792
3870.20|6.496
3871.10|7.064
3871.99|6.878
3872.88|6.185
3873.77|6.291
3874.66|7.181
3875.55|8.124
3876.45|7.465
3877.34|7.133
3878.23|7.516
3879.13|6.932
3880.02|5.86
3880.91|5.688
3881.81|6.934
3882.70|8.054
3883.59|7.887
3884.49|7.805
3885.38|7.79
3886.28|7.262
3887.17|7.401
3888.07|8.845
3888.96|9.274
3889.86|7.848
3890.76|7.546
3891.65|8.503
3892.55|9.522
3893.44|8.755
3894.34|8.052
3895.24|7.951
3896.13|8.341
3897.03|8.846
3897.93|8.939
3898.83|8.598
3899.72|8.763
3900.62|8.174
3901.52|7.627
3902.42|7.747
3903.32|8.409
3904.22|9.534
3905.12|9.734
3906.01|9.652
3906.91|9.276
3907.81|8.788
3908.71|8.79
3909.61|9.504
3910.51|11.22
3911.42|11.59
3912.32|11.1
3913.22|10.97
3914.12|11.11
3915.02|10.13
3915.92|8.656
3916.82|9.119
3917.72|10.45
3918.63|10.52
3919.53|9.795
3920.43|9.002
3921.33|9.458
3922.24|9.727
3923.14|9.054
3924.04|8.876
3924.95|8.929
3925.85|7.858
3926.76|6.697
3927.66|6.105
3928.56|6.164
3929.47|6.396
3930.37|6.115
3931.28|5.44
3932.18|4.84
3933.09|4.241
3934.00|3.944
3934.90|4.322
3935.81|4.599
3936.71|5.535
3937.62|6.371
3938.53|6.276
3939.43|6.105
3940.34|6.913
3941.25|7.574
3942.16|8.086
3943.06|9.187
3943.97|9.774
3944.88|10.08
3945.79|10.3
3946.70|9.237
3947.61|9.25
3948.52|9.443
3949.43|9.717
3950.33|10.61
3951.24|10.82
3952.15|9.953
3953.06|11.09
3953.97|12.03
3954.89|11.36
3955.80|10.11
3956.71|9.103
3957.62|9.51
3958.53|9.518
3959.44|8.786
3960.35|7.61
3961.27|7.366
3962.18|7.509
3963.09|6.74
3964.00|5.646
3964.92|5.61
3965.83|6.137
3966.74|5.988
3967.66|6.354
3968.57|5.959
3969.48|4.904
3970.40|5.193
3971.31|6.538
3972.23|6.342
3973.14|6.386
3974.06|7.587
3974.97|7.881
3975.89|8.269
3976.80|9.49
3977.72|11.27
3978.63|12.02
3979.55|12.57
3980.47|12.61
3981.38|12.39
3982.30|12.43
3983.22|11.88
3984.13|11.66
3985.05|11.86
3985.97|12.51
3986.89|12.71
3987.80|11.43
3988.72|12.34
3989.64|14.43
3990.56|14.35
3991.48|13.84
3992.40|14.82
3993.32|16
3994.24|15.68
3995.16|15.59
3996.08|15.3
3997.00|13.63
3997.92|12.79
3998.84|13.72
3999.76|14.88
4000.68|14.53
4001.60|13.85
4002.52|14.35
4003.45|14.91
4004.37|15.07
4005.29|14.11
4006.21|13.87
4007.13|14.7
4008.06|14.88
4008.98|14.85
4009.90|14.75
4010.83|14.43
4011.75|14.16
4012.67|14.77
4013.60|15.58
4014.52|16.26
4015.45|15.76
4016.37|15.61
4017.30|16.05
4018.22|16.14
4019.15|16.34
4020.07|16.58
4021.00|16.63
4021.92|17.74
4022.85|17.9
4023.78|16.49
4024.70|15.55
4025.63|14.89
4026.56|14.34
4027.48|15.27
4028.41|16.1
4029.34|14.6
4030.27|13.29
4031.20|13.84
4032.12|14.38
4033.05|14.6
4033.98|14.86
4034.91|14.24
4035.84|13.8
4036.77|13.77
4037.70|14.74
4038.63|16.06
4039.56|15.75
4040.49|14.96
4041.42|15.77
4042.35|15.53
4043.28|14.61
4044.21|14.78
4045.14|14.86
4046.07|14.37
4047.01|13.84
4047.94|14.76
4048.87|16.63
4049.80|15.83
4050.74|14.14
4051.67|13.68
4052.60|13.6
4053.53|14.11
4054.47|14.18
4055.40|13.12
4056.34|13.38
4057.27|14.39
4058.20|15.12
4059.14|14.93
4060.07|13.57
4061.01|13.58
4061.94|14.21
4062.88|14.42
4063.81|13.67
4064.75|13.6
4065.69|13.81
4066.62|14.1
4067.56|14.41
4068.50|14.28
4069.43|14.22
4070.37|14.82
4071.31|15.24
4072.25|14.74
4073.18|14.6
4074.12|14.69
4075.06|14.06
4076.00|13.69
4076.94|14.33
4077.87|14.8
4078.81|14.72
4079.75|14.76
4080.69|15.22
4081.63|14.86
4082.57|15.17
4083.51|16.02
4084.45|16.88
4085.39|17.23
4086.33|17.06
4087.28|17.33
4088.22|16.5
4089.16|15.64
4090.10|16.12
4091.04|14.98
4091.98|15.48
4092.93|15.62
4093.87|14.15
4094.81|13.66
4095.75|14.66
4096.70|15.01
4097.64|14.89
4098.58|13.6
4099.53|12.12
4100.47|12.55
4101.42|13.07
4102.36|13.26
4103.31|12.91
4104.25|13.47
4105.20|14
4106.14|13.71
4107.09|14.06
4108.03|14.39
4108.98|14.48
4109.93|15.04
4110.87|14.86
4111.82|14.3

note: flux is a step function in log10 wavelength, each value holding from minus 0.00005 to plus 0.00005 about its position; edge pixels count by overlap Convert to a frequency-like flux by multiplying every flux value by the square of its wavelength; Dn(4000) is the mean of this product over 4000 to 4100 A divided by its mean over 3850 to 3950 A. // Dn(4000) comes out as 2.0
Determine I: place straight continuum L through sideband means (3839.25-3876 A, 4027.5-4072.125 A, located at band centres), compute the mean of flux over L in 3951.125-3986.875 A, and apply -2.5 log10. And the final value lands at 0.24 mag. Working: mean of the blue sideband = 6.87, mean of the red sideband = 14.5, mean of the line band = 9.03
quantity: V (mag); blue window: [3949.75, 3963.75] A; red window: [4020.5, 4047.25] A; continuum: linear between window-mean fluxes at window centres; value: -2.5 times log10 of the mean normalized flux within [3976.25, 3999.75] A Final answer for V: -0.119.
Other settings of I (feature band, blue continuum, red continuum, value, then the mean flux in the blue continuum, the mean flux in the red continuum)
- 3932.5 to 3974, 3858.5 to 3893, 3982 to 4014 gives 0.44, 7.31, 14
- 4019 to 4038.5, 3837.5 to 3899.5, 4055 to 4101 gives -0.18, 7.21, 14.7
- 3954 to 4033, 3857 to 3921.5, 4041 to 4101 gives -0.03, 8.18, 14.7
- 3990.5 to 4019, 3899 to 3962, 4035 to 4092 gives -0.22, 8.61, 14.8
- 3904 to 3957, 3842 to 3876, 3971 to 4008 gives 0.15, 6.96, 12.6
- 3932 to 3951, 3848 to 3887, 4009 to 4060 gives 0.38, 7.02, 15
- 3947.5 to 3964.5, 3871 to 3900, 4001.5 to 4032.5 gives 0.26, 7.74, 15.3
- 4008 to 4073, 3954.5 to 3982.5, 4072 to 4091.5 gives -0.17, 8.32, 15.4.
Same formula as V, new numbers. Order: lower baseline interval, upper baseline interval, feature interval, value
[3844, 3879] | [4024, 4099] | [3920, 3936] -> 0.372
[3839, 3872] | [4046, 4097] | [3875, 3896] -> 0.028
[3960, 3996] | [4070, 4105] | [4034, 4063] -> -0.114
